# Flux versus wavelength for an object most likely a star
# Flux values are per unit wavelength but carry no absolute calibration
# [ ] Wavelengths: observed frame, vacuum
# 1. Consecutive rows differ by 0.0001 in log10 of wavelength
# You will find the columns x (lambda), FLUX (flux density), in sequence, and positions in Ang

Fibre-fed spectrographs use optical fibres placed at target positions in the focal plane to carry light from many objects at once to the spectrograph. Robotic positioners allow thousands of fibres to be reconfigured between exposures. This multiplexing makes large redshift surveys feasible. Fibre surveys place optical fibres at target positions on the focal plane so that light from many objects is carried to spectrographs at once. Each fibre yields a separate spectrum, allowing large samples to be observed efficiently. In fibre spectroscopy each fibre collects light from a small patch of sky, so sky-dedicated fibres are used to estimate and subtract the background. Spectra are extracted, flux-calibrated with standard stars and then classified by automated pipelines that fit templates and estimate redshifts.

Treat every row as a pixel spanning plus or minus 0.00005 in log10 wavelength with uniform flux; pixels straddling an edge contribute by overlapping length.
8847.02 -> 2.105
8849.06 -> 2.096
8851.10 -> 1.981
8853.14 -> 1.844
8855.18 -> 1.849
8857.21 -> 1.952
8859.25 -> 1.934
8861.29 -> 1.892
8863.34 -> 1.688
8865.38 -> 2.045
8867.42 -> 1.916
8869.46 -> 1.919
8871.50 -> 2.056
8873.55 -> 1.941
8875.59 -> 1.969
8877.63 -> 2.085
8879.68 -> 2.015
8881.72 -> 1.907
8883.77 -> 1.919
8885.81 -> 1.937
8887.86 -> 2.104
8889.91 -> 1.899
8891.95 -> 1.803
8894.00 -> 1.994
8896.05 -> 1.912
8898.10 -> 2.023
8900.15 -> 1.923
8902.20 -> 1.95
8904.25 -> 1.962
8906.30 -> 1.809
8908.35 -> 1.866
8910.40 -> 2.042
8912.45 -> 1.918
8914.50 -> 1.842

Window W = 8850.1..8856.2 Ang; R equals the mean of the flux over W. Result 1.89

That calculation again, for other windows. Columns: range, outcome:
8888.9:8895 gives 1.9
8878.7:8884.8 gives 1.95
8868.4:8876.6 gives 1.97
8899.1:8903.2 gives 1.94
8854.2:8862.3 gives 1.91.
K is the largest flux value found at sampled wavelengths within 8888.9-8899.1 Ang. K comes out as 2.023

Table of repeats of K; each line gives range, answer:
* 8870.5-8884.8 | 2.085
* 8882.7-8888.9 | 2.104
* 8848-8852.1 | 2.096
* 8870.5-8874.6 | 2.056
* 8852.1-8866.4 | 2.045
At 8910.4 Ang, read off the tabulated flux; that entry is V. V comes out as 2.042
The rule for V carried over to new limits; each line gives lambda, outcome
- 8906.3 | 1.809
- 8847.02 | 2.105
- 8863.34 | 1.688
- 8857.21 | 1.952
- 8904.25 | 1.962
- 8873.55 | 1.941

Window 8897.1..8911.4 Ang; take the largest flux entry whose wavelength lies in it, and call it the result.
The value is 2.042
